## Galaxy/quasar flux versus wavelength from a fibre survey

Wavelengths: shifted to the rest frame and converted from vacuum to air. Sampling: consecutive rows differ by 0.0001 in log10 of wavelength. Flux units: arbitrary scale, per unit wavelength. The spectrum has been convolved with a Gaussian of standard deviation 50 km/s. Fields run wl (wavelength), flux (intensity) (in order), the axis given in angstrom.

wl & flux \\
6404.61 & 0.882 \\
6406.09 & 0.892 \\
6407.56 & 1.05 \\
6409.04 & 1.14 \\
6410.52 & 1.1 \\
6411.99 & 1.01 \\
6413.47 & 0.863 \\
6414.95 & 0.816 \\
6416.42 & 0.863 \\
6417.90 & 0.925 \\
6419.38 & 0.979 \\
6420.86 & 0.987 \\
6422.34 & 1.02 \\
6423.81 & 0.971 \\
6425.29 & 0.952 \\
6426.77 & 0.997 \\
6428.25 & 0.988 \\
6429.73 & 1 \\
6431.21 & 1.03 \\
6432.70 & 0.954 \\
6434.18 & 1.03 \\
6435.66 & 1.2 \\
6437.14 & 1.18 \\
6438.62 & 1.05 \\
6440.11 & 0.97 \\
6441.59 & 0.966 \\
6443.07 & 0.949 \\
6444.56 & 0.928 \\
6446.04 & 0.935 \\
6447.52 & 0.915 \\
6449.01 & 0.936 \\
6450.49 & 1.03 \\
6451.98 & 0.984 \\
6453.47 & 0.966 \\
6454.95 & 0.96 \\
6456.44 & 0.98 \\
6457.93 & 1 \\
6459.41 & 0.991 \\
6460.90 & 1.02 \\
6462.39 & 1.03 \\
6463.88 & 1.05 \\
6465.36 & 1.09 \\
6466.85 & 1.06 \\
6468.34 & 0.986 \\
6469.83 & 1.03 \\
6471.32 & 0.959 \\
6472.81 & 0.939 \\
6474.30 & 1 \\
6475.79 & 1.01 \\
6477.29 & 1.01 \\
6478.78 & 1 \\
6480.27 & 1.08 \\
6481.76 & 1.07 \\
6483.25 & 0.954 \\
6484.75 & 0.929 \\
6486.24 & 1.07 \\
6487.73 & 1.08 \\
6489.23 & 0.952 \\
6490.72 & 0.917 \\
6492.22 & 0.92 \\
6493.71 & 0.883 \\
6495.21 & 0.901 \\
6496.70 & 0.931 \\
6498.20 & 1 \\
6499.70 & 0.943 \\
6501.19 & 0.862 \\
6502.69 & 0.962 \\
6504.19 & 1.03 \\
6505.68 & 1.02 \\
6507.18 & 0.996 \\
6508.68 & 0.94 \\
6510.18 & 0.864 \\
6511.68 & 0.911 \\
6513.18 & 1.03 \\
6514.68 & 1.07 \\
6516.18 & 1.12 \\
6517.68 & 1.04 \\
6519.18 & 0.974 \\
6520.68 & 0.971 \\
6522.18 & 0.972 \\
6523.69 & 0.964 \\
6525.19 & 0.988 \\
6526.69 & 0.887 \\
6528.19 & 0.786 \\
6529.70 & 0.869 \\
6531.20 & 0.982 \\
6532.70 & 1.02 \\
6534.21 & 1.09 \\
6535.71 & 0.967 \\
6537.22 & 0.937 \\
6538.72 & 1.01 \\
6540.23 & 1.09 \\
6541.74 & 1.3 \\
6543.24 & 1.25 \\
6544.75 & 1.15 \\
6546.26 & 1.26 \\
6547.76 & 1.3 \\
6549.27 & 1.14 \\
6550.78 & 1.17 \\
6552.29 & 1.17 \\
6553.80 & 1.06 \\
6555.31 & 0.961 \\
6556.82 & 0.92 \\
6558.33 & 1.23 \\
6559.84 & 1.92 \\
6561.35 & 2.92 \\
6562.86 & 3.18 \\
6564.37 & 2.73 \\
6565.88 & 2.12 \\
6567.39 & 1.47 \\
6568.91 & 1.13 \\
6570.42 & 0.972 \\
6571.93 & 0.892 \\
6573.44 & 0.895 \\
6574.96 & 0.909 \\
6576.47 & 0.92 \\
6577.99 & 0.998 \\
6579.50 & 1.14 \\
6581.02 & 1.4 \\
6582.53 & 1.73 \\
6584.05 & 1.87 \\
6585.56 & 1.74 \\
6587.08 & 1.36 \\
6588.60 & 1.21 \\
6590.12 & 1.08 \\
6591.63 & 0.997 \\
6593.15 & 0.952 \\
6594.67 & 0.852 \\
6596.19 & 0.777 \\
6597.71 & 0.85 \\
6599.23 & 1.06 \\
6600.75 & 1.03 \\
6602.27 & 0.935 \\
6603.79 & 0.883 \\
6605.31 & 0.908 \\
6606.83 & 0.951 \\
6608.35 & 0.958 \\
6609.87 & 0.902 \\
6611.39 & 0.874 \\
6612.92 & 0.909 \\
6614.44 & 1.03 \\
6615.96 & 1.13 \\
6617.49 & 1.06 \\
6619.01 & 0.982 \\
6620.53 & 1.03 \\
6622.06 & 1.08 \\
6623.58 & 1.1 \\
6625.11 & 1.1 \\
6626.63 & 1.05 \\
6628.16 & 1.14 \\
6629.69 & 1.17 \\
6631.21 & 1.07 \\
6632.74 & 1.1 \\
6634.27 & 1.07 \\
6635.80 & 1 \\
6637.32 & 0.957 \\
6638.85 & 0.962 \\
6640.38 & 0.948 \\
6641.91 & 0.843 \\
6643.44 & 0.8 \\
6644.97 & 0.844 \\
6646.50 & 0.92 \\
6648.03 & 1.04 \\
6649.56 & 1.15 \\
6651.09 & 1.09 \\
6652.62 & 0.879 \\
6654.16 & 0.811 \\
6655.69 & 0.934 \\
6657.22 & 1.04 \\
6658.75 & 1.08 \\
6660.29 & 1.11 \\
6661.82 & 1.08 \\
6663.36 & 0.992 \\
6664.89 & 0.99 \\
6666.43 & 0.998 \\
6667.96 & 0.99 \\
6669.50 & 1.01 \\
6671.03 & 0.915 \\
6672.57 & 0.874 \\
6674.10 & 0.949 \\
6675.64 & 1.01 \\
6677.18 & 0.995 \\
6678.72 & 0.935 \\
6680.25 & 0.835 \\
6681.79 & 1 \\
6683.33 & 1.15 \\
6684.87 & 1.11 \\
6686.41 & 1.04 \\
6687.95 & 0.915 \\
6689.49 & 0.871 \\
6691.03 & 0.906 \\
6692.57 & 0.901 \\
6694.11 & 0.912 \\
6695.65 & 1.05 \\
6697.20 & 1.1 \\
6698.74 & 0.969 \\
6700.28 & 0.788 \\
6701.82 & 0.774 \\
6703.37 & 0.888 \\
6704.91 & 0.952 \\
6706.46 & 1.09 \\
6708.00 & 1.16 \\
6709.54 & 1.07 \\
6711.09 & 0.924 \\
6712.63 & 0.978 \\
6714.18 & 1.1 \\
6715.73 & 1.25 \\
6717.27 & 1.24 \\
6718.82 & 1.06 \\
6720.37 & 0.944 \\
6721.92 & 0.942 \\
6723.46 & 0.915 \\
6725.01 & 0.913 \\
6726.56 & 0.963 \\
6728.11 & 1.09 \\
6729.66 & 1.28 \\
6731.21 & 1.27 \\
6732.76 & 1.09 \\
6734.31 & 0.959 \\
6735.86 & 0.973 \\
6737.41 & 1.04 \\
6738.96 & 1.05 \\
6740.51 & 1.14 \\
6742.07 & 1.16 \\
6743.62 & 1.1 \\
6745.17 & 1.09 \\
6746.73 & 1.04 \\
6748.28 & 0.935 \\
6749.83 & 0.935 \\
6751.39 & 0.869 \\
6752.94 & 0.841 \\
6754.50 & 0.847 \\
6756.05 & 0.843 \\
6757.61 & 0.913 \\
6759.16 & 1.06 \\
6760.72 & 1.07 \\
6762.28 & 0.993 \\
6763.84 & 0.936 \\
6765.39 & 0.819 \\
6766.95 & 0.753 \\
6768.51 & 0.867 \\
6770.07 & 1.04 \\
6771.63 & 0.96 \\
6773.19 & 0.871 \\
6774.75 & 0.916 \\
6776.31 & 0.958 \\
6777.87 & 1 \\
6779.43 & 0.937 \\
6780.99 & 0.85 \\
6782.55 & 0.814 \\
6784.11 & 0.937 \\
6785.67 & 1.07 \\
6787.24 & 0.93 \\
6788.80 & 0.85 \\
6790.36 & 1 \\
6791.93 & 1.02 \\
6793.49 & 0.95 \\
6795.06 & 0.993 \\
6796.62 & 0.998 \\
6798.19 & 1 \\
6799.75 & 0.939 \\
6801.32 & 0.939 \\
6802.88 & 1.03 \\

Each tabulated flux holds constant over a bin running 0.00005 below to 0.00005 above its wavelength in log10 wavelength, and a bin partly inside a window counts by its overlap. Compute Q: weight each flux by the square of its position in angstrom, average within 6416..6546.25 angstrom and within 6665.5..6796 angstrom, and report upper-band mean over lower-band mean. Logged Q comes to 1.1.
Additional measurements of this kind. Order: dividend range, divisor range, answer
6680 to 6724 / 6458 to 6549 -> 1.05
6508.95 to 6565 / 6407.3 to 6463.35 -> 1.27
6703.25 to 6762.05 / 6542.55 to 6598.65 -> 0.80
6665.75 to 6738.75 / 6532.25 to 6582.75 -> 0.79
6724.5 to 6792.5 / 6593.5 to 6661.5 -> 1.03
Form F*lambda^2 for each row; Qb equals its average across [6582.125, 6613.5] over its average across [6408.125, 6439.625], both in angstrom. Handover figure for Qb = 1.1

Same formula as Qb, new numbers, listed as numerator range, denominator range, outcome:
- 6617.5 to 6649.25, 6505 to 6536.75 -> 1.08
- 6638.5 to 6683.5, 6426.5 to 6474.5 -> 1.03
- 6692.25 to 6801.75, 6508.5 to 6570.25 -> 0.84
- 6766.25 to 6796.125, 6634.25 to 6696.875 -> 0.99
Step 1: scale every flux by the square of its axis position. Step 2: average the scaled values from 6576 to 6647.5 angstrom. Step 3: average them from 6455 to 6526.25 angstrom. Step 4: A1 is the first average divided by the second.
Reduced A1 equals 1.11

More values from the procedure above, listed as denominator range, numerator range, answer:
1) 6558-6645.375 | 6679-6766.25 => 0.87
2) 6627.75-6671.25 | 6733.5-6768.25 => 1.00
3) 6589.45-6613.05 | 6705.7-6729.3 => 1.16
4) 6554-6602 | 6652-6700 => 0.74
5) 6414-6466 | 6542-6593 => 1.46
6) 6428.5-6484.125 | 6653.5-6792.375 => 1.06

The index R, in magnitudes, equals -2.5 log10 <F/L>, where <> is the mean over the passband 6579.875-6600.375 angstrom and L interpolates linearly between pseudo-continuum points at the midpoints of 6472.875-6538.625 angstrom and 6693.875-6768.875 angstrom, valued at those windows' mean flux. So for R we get -0.23 mag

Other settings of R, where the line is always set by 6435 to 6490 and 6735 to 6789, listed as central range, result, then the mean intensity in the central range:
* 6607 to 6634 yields -0.064 mag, 1.04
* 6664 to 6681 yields 0.017 mag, 0.956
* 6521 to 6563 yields -0.207 mag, 1.2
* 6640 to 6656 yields 0.049 mag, 0.932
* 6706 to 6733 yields -0.115 mag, 1.07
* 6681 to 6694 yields -0.016 mag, 0.982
